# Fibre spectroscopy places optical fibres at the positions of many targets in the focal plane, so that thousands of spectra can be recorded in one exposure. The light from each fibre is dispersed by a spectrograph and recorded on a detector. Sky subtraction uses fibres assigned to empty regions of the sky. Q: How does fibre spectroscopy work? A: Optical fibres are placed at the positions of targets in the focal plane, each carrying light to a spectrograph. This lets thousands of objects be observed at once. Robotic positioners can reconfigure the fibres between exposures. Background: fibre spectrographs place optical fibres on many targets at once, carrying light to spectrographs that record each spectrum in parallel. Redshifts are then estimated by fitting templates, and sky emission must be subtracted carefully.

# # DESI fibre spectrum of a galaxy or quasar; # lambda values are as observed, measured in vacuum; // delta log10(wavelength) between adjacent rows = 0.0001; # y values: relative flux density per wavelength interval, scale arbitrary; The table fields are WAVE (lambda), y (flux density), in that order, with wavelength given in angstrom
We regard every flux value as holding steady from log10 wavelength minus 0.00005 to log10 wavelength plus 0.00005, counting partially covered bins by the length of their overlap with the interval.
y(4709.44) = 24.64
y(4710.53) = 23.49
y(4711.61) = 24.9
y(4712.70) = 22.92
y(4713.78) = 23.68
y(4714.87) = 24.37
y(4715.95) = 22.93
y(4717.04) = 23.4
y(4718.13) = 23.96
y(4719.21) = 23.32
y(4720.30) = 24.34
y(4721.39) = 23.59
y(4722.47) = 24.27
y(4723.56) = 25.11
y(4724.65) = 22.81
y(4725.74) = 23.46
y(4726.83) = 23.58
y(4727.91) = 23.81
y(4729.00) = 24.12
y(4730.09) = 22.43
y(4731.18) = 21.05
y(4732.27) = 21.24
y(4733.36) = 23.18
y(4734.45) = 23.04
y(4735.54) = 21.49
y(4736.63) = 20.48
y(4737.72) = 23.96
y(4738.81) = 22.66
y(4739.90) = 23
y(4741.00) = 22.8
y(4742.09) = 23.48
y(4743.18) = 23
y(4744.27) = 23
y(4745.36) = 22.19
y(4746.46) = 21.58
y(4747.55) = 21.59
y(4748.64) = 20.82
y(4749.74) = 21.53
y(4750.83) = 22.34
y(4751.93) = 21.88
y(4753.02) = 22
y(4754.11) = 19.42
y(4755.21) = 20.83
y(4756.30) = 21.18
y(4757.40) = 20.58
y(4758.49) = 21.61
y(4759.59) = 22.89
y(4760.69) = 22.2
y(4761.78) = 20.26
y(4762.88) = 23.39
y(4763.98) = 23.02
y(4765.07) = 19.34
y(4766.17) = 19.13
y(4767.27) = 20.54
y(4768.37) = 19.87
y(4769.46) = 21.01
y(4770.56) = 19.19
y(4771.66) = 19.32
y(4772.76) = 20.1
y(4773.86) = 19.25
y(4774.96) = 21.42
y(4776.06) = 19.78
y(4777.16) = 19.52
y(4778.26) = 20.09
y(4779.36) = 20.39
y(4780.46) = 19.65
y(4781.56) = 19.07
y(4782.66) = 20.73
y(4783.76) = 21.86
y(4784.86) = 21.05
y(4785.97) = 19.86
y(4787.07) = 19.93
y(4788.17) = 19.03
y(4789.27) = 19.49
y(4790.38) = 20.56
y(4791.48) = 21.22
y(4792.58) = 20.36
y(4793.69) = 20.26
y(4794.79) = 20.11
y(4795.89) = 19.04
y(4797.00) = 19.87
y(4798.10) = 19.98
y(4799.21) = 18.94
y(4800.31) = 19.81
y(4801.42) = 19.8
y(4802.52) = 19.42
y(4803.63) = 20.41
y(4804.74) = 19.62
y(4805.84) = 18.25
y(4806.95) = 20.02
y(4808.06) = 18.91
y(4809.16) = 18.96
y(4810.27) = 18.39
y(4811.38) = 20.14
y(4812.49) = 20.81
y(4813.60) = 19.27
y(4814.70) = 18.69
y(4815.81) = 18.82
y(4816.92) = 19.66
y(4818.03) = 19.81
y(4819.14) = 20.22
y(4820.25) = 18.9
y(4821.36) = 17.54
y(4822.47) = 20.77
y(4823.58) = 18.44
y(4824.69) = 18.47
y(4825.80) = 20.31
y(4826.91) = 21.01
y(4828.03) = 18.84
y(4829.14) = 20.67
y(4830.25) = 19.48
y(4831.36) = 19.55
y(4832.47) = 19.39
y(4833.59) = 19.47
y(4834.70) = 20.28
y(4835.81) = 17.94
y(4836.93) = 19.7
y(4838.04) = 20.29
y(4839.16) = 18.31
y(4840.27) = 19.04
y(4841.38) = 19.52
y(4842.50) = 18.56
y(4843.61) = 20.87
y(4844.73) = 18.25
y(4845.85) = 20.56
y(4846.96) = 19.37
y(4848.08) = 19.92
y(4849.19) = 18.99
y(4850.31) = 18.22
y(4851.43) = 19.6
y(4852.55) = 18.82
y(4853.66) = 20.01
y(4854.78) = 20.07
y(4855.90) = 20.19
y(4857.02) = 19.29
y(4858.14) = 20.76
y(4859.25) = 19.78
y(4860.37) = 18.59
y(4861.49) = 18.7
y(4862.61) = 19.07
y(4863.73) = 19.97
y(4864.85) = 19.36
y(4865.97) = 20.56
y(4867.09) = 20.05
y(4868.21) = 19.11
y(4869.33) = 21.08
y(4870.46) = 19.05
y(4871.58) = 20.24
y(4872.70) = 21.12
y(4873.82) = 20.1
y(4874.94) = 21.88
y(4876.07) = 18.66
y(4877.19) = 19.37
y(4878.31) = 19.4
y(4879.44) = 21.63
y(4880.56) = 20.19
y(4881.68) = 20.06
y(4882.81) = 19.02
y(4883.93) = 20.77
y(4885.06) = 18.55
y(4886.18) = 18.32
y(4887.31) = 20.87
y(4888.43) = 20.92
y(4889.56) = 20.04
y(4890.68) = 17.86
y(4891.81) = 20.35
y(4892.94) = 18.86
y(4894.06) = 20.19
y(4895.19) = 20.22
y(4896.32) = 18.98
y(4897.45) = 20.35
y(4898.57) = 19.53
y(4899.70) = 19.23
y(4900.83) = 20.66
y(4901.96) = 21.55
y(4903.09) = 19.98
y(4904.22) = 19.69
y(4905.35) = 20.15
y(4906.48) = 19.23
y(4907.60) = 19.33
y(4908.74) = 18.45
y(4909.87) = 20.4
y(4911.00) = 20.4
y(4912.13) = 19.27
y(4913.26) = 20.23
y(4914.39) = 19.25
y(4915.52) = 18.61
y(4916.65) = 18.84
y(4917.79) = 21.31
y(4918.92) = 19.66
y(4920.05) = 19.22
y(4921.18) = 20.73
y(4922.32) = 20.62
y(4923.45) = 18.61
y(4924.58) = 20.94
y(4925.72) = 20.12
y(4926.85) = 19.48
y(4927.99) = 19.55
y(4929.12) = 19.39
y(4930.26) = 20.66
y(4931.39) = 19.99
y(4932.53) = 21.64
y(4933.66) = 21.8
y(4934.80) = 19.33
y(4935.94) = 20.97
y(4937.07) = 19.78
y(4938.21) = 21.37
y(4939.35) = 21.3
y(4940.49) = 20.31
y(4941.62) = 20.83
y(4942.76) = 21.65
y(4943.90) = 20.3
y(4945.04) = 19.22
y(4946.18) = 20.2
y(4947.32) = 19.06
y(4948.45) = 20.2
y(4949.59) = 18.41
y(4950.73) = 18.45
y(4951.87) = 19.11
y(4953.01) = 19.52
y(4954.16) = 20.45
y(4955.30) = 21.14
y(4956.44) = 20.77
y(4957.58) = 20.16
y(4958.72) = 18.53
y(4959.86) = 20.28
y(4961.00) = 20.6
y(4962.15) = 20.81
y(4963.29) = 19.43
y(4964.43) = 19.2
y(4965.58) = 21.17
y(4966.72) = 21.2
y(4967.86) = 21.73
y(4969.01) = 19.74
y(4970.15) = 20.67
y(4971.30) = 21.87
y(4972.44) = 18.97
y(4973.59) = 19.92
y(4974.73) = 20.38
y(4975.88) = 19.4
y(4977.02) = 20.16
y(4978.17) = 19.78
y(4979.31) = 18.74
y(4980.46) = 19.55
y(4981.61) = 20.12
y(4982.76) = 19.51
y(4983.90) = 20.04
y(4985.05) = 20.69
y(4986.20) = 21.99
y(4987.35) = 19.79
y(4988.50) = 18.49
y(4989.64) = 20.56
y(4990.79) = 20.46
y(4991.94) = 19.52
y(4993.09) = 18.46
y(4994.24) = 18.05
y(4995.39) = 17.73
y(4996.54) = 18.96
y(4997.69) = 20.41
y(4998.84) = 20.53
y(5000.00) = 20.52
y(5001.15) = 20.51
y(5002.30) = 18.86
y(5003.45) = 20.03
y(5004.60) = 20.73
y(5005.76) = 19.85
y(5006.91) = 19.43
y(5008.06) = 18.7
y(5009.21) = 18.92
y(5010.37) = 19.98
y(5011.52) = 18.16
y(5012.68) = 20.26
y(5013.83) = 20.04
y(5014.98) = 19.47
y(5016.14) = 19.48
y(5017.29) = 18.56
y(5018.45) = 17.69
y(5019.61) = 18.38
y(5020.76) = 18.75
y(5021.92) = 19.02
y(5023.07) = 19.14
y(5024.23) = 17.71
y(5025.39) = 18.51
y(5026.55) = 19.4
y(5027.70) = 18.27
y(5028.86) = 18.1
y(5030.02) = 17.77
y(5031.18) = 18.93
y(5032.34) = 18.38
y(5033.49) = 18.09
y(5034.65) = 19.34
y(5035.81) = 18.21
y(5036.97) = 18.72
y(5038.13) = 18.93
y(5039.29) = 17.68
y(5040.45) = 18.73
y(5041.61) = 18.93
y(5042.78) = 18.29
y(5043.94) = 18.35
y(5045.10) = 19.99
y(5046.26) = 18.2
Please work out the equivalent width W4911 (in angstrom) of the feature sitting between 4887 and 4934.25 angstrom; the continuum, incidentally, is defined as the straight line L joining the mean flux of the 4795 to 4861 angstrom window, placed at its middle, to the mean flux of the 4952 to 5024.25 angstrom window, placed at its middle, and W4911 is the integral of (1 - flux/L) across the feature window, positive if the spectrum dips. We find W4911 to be -0.8 angstrom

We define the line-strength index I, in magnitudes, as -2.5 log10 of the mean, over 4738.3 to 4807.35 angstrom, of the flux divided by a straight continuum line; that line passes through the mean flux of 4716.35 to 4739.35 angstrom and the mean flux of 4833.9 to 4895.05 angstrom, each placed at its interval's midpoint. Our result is 0.07 mag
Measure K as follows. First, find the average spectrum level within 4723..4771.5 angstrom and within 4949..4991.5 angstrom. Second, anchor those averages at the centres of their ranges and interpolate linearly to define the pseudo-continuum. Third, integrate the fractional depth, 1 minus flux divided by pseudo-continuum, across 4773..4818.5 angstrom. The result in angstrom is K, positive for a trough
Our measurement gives 3.6 angstrom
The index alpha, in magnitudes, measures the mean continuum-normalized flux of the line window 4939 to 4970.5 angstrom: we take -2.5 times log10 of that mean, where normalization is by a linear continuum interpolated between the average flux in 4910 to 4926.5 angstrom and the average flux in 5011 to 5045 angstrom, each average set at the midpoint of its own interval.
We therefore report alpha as -0.04 mag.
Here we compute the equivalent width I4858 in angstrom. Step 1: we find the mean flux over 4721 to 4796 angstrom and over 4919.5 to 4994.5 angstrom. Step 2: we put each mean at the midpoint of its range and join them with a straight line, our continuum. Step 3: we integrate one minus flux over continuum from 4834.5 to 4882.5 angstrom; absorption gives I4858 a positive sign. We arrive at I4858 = 2.4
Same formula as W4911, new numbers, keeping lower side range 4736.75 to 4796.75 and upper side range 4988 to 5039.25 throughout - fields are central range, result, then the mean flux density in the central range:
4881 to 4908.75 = 0.3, 19.8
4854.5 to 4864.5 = 0.3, 19.6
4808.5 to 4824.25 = 1.0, 19.3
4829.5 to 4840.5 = 0.6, 19.4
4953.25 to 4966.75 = -0.5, 20.2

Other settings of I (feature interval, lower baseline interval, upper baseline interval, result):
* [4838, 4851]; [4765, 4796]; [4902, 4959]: 0.04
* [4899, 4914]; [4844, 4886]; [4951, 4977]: 0.00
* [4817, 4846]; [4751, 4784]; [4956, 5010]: 0.05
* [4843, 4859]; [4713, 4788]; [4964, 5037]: 0.06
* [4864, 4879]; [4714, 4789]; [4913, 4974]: 0.04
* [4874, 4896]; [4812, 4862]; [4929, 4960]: 0.00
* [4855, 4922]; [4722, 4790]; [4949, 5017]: 0.04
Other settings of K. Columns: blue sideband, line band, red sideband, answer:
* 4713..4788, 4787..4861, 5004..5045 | 5.1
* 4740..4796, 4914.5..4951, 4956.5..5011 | 0.1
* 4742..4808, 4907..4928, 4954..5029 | 0.3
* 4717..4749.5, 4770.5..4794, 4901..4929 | 2.1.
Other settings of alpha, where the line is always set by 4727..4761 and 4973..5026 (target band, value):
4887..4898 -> 0.04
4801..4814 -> 0.10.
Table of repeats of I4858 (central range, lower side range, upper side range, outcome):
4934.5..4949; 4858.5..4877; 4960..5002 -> -0.3 angstrom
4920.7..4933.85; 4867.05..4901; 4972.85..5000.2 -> -0.3 angstrom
